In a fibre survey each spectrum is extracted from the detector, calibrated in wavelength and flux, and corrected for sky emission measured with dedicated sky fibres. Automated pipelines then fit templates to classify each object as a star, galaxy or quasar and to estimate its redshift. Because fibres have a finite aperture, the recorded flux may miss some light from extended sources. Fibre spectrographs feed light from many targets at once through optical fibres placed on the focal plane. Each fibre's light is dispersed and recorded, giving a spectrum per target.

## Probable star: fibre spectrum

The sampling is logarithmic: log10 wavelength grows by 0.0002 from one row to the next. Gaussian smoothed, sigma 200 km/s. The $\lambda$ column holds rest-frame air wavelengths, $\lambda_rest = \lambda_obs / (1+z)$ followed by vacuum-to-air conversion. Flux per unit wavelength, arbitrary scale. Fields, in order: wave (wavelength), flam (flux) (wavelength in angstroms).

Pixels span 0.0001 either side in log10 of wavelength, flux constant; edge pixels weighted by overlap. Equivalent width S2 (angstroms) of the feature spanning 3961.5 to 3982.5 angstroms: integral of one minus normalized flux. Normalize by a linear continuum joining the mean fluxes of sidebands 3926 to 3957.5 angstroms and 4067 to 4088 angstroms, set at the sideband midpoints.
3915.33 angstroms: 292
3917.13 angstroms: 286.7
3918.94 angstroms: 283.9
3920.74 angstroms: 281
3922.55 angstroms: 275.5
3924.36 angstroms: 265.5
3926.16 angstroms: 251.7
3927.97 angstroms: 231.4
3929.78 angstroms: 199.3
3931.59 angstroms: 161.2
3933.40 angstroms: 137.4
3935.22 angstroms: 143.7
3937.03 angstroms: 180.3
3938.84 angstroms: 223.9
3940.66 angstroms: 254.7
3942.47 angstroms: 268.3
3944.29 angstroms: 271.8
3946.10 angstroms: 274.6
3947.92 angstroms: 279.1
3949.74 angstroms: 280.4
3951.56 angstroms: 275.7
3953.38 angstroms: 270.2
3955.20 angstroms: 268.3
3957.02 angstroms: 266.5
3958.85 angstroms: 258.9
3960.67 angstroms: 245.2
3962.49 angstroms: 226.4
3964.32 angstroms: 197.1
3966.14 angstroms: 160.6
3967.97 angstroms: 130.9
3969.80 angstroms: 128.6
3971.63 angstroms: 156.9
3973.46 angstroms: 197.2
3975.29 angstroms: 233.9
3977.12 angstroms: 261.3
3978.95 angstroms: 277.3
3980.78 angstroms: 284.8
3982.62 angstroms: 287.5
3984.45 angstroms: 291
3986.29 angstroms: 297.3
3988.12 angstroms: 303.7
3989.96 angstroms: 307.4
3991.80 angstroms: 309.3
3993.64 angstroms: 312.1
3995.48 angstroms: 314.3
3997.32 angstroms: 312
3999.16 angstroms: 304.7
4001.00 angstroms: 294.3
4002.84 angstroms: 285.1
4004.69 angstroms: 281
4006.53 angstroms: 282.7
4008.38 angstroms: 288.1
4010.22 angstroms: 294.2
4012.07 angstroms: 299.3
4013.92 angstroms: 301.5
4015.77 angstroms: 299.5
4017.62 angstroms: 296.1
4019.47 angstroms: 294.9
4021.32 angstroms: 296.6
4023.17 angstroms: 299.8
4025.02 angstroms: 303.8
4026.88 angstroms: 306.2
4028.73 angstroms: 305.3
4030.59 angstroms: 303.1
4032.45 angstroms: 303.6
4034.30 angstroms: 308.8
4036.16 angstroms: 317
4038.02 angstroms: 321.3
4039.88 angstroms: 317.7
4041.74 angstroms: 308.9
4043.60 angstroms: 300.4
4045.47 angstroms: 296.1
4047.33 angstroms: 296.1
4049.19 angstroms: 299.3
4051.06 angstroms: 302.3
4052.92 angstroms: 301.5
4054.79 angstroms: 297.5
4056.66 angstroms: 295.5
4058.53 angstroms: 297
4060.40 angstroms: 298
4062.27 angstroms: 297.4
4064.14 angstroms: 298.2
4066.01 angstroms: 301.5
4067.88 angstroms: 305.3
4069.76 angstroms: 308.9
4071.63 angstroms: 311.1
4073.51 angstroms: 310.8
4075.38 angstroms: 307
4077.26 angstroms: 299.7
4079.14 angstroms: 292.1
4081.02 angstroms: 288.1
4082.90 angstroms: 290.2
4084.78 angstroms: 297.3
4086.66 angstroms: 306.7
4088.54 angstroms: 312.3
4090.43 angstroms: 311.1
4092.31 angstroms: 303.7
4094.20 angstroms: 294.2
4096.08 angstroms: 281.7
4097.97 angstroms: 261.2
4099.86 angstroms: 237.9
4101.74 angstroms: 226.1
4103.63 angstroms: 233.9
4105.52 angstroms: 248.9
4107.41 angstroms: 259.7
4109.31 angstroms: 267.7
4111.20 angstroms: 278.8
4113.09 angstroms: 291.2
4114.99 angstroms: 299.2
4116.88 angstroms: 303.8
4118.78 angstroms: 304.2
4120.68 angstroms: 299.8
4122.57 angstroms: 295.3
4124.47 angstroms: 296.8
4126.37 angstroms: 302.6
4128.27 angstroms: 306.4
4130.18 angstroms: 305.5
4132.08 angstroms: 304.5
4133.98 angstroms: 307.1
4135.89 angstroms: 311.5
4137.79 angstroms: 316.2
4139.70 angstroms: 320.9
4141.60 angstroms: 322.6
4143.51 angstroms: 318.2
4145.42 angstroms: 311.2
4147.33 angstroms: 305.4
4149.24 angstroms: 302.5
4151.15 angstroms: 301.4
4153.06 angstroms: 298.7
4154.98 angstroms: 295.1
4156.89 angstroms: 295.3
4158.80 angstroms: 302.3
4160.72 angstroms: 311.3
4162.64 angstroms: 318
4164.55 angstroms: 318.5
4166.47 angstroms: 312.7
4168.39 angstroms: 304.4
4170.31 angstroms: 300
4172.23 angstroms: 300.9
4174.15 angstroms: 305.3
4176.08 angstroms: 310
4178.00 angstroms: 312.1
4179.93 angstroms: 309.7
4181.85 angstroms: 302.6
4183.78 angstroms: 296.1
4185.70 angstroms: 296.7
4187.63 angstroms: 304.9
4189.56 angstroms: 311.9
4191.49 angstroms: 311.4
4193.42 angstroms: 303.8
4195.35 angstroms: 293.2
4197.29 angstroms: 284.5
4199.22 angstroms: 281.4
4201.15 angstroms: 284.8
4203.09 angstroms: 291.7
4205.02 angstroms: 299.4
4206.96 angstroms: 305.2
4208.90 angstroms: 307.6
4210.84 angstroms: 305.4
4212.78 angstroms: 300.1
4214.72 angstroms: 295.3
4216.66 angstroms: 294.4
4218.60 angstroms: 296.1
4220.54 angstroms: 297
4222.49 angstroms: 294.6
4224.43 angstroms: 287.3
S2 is 3.5 angstroms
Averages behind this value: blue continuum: 235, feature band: 208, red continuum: 302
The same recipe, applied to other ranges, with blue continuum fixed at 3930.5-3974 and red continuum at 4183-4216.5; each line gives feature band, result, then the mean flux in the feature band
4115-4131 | -1.6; 302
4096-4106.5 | 0.8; 246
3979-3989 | -2.7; 292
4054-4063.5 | -1.6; 297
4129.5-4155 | -2.7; 309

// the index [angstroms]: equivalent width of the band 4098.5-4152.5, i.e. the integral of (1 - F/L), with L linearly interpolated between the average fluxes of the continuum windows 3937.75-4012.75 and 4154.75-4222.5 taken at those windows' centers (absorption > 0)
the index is -0.3 angstroms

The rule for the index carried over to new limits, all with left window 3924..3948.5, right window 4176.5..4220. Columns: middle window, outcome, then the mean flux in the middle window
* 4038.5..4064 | -4.41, 301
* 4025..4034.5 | -2.08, 305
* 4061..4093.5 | -4.69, 302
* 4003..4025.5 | -4.44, 294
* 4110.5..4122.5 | -0.90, 297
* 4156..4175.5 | -1.13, 307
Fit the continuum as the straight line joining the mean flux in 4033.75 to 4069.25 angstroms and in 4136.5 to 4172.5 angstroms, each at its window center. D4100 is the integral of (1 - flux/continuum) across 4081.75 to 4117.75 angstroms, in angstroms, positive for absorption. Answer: 3.10 angstroms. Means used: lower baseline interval 303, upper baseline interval 308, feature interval 279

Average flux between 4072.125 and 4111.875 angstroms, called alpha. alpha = 282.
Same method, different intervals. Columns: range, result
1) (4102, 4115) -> 264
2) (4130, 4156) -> 309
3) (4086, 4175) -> 296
